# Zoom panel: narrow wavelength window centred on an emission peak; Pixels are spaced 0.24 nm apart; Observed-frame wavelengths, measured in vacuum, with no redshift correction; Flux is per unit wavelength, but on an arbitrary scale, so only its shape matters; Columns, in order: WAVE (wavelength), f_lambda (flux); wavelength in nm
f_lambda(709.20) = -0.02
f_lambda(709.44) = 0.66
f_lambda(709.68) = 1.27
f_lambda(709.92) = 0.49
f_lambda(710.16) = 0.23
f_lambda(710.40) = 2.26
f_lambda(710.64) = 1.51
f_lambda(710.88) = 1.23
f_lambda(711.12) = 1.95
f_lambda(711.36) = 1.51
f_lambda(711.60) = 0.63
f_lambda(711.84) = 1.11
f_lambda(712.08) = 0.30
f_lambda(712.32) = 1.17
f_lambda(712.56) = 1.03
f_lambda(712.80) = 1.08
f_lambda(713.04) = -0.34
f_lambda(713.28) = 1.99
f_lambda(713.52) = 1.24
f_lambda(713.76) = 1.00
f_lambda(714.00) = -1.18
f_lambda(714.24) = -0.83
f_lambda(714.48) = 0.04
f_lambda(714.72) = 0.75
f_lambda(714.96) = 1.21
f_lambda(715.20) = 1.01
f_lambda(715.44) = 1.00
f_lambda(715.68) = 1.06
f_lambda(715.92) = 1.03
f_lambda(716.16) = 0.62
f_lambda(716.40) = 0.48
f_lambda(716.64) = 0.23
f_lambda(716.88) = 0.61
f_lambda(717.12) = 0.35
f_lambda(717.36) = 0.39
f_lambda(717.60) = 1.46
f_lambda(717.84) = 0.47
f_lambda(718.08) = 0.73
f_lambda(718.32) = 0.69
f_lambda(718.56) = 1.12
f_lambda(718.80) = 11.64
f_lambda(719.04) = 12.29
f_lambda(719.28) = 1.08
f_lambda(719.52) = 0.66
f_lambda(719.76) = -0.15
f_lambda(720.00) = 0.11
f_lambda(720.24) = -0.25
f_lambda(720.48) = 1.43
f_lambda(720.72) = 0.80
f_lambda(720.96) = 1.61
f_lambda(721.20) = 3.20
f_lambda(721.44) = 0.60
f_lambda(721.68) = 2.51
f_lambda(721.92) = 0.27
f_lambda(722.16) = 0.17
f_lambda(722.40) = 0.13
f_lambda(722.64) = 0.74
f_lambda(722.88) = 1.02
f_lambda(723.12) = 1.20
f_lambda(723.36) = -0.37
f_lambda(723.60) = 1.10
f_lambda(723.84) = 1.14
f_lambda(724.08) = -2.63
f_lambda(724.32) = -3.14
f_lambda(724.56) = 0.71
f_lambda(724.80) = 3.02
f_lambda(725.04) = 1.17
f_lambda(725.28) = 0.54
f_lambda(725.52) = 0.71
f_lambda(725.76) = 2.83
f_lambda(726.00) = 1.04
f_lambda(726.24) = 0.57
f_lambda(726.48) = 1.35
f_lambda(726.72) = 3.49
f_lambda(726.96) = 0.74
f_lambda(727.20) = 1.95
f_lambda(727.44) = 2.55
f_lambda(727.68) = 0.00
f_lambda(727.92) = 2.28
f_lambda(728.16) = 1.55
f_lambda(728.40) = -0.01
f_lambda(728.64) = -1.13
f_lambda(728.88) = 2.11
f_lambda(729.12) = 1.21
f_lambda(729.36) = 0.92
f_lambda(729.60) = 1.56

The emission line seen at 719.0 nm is H-alpha 6563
